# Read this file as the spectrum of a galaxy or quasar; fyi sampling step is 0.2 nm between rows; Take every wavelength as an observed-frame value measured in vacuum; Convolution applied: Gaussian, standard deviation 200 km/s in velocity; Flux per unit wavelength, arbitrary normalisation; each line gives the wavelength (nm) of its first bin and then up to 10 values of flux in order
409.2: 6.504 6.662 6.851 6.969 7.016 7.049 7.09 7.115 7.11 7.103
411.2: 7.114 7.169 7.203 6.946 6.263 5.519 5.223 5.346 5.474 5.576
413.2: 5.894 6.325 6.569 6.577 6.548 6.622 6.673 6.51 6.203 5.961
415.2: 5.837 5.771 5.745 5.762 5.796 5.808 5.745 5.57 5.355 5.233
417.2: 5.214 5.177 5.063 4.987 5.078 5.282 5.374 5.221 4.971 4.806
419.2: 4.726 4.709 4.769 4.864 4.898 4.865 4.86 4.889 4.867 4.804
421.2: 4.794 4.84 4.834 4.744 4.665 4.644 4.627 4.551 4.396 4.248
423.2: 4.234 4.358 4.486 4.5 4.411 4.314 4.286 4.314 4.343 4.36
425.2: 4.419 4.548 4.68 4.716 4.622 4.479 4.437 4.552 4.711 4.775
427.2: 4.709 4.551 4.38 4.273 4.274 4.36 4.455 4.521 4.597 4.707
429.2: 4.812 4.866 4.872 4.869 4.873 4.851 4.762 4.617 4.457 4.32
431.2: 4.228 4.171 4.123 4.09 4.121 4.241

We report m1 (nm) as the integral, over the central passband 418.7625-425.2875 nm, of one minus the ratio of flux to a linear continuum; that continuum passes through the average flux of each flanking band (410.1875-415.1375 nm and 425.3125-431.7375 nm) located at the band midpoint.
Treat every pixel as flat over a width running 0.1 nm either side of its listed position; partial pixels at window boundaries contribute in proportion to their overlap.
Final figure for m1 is 0.88 nm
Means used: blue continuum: 6.43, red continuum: 4.56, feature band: 4.62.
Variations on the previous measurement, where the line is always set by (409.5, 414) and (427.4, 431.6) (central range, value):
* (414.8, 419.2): 0.390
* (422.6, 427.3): 0.534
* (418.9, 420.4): 0.222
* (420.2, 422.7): 0.313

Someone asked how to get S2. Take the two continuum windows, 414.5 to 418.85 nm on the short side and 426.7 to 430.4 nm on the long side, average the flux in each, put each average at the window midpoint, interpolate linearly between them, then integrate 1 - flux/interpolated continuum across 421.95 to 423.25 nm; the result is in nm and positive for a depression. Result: 0.155 nm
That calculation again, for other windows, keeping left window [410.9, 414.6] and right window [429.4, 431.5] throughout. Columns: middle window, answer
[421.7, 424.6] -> 0.47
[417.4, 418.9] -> 0.17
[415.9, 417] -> 0.07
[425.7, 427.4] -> 0.13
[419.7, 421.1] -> 0.18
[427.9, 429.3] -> 0.08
